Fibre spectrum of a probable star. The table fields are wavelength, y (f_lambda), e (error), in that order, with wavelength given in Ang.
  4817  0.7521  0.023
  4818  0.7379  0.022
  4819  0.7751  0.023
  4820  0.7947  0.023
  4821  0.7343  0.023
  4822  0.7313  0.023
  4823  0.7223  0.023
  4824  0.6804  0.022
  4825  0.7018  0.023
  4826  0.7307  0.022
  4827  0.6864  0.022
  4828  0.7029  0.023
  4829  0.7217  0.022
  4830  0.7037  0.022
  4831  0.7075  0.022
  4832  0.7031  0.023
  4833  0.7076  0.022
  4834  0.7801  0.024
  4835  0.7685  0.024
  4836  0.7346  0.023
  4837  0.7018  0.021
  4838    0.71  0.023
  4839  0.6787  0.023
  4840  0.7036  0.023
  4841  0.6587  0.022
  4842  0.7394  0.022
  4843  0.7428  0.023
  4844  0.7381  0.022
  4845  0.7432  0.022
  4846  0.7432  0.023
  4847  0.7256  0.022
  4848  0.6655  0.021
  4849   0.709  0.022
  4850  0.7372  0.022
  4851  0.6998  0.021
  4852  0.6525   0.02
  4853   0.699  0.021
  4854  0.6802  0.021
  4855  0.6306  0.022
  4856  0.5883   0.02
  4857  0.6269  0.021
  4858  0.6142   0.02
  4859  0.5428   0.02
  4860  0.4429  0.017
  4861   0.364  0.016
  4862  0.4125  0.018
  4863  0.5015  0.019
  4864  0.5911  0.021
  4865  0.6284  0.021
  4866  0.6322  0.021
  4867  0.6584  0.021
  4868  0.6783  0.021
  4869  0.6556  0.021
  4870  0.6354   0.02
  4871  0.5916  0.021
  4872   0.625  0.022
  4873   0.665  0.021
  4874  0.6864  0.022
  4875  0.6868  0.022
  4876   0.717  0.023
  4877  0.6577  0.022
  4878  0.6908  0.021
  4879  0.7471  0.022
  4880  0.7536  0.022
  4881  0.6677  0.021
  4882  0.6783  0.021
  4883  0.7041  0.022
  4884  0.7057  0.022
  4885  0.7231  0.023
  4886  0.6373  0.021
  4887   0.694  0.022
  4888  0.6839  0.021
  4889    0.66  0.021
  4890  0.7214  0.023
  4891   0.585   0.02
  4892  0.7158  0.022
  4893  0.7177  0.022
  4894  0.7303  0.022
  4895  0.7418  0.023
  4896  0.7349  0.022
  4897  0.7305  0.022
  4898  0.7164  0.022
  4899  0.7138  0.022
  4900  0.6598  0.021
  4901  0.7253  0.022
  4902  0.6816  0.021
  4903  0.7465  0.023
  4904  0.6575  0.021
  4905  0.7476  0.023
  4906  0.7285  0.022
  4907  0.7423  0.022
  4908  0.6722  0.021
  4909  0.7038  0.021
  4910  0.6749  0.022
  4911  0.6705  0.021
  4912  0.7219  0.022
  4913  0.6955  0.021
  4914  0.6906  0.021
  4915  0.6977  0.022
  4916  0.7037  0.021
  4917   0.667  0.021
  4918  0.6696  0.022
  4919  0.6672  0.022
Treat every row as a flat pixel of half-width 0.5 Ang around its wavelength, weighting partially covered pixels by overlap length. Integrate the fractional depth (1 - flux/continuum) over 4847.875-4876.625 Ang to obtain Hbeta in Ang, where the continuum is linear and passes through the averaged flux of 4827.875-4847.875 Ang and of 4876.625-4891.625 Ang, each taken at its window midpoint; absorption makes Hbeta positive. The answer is 3.36 Ang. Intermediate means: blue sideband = 0.72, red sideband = 0.688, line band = 0.621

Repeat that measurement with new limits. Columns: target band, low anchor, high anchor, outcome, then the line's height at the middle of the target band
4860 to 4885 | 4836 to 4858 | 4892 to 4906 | 2.41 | 0.704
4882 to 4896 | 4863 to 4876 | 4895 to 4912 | -0.31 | 0.68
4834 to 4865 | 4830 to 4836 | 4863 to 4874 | 1.53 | 0.685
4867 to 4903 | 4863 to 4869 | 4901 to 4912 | -1.40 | 0.664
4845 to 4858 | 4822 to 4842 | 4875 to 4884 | 0.51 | 0.708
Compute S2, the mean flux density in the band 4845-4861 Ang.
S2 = 0.644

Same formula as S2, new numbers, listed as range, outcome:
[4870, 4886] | 0.684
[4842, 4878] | 0.641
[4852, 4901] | 0.653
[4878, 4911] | 0.703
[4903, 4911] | 0.704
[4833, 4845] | 0.723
